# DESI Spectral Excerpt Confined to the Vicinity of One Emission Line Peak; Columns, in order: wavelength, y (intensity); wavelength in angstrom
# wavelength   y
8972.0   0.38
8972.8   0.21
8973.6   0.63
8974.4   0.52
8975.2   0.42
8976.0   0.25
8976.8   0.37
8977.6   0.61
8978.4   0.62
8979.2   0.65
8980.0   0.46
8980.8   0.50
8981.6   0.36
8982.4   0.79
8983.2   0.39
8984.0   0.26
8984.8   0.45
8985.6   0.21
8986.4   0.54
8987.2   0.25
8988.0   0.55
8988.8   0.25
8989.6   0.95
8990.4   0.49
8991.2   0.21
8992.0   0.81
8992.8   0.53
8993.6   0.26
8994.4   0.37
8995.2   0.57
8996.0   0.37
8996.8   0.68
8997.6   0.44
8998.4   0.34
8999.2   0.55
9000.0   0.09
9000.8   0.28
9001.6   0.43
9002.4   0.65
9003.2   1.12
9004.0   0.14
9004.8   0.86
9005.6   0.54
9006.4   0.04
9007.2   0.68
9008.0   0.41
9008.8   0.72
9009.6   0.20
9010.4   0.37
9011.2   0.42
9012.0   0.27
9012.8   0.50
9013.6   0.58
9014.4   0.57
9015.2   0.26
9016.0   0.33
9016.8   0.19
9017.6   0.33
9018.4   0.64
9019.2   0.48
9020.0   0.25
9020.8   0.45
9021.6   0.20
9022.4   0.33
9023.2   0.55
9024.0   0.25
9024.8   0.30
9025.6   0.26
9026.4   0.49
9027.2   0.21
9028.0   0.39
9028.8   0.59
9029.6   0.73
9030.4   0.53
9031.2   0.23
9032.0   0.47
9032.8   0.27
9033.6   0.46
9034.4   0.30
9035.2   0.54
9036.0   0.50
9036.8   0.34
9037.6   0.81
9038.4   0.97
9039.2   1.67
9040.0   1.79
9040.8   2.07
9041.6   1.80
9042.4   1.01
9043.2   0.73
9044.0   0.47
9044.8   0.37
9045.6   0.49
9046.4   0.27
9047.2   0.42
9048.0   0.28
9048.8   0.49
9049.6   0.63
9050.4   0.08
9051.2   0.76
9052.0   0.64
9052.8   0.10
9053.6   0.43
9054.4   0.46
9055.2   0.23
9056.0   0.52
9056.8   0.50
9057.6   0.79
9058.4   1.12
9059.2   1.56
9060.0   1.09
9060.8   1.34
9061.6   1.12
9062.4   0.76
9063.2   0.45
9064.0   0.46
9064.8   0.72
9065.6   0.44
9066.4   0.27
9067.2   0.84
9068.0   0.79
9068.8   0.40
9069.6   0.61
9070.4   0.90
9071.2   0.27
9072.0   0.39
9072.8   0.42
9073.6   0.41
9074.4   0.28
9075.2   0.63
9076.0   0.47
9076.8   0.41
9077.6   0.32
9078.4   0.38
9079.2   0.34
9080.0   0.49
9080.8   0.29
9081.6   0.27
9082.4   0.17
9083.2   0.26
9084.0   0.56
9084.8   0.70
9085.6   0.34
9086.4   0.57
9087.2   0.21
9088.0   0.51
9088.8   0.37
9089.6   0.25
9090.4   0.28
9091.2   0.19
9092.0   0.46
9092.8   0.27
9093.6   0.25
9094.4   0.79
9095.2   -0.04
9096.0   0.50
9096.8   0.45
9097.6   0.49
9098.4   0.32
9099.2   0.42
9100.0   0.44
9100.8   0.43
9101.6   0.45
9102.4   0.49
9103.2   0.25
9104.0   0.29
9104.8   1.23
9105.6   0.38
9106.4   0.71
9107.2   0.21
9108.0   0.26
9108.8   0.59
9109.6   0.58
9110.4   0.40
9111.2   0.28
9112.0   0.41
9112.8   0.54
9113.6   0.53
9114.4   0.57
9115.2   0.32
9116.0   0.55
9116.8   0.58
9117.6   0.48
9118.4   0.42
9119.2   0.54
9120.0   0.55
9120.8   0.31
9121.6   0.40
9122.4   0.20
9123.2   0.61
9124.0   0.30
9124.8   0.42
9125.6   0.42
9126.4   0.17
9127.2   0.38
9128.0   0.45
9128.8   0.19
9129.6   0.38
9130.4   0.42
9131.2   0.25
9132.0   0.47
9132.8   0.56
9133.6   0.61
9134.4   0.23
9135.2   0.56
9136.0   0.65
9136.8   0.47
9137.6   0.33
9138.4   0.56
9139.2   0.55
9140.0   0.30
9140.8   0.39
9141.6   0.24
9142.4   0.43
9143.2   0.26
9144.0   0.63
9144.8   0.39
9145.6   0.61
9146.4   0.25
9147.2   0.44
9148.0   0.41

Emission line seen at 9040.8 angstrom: [S II]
